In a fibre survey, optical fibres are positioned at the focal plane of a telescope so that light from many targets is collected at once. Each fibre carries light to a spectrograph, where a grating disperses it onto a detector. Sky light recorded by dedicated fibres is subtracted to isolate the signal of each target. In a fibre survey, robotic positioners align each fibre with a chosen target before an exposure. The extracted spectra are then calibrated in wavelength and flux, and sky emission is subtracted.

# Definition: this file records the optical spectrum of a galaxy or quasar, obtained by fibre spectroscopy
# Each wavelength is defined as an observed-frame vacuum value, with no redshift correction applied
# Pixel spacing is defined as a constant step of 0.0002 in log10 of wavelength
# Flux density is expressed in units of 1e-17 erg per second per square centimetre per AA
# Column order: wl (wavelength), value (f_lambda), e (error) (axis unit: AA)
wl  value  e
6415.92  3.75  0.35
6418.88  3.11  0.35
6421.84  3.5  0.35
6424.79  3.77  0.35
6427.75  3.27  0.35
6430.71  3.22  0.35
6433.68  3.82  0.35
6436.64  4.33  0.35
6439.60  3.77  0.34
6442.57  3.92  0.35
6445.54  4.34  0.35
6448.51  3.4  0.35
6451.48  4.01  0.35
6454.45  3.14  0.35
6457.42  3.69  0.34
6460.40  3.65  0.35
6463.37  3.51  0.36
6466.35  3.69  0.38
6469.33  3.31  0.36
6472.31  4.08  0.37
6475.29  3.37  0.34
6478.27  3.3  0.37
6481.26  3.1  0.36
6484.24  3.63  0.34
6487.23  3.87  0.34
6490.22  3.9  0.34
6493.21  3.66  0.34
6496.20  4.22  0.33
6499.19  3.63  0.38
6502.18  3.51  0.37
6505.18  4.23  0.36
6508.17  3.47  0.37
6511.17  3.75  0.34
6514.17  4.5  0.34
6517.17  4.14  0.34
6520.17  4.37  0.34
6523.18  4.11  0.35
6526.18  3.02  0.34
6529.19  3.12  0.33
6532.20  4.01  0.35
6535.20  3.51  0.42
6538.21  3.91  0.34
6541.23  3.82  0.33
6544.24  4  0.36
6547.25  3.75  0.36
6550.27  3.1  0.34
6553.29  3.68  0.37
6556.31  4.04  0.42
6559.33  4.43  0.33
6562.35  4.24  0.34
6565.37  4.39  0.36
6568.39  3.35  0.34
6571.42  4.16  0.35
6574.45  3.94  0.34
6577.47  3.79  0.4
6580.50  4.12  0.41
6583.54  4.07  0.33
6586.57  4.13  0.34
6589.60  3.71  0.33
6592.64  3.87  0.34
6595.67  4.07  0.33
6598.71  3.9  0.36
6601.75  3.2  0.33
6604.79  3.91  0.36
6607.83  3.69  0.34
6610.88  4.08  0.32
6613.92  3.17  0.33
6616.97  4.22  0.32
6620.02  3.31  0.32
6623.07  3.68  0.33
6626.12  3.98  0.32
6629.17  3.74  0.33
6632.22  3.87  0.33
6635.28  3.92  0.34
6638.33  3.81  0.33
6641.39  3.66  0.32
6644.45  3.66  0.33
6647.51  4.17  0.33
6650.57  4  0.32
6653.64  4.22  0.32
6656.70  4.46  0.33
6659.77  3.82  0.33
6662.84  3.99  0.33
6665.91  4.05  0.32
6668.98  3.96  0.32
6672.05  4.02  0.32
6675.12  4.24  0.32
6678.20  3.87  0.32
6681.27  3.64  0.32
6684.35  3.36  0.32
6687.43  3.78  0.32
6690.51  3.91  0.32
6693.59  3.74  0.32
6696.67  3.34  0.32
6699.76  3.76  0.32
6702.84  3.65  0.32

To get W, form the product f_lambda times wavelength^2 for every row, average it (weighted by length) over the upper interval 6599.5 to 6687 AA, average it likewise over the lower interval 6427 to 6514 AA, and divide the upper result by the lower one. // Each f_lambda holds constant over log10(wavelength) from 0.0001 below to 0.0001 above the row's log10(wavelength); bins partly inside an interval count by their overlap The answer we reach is 1.10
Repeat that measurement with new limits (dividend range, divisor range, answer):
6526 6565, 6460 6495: 1.08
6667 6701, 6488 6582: 1.02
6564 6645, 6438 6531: 1.07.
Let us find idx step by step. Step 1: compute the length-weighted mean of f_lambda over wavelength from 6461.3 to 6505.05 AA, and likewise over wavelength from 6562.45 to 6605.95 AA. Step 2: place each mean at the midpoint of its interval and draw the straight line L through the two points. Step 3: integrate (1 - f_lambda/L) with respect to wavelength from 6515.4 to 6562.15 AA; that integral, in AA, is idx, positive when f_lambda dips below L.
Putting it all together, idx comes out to -0.3 AA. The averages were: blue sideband 3.65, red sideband 3.91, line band 3.82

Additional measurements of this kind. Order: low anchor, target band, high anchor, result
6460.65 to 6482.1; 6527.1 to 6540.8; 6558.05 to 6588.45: 0.8 AA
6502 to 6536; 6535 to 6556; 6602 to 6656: 0.6 AA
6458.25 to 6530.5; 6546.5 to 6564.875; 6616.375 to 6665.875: -0.5 AA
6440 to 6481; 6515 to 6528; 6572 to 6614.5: -0.7 AA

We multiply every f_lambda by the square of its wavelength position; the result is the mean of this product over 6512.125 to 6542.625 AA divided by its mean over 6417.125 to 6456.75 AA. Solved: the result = 1.08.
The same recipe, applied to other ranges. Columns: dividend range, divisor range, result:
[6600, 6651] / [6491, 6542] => 1.02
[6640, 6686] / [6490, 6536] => 1.08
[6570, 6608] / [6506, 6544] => 1.04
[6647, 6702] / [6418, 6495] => 1.15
